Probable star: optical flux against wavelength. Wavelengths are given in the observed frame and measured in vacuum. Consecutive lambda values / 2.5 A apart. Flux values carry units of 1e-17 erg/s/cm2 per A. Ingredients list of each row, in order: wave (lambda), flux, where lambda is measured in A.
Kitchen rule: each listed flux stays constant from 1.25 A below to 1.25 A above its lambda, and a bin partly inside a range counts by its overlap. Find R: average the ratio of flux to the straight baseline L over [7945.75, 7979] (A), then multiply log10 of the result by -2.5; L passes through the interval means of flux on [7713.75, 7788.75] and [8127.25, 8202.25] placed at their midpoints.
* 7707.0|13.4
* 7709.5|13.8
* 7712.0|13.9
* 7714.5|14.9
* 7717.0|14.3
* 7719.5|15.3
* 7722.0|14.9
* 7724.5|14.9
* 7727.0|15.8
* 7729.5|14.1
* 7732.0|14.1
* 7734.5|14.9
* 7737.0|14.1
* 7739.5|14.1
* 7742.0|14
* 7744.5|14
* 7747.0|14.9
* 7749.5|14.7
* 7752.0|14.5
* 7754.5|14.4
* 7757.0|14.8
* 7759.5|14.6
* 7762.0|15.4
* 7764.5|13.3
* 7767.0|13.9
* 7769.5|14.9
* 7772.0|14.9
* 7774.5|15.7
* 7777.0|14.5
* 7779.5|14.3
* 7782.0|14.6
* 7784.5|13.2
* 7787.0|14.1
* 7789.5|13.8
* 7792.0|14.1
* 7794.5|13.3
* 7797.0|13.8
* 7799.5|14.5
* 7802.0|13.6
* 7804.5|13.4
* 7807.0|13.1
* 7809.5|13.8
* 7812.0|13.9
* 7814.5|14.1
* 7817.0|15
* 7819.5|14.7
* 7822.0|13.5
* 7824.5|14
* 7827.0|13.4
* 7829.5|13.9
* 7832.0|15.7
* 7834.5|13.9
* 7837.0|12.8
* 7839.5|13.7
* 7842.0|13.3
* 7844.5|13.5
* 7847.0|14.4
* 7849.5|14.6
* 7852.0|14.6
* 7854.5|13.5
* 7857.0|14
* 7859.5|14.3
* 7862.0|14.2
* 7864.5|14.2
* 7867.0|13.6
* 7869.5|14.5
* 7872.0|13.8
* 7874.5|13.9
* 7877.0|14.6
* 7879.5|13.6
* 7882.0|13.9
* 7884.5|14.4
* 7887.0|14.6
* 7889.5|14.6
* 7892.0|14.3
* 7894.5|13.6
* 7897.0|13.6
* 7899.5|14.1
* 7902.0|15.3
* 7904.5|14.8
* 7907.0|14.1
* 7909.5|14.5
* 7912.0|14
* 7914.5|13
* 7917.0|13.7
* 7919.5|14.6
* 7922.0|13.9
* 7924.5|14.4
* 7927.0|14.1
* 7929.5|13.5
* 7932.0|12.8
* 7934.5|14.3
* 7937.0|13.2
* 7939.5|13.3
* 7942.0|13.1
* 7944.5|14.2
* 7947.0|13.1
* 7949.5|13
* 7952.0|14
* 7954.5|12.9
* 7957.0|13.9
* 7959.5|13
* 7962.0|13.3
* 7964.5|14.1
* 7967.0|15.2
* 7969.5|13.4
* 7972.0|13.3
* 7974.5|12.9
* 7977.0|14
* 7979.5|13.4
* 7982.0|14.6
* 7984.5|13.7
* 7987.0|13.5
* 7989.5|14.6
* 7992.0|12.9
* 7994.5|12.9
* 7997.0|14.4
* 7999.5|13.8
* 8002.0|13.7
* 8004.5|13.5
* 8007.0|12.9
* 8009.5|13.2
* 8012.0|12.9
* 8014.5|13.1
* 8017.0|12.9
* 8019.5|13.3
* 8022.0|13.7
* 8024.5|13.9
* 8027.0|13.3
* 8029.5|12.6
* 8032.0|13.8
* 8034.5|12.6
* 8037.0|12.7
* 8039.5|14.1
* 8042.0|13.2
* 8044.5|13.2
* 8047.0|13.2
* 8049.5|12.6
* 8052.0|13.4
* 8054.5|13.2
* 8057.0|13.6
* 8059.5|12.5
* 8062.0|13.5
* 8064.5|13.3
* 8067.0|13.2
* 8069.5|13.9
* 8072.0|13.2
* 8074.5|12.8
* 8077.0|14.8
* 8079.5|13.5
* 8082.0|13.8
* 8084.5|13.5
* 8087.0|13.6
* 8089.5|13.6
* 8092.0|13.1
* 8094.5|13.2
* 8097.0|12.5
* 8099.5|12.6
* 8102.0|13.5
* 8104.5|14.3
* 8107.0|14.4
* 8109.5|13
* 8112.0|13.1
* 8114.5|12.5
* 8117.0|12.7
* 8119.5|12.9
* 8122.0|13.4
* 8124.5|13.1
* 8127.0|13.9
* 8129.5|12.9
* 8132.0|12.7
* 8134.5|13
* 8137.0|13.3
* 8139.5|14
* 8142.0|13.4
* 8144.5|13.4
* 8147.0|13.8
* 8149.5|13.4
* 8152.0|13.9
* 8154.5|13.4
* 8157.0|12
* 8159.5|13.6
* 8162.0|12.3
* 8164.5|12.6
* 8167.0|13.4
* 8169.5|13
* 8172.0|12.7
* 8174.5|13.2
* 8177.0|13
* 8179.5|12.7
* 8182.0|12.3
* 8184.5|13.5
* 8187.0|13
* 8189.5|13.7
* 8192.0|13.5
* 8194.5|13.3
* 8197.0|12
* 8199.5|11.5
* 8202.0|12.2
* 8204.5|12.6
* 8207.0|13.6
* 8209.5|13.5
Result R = 0.02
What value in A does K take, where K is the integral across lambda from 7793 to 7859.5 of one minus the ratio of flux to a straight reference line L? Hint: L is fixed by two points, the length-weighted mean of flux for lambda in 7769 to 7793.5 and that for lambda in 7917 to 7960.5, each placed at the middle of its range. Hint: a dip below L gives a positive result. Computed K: 1.1 A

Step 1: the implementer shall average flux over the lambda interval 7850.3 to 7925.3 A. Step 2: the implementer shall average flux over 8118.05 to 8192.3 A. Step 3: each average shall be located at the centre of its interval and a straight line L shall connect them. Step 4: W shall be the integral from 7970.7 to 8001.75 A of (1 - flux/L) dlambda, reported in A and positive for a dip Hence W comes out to 0.3 A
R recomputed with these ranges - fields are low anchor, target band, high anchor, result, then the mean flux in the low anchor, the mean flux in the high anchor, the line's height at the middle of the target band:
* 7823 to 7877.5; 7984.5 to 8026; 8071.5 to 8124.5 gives 0.01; 14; 13.3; 13.6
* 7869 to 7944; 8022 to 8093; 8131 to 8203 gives 0.01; 14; 13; 13.4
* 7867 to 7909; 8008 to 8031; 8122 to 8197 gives 0.04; 14.2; 13.2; 13.7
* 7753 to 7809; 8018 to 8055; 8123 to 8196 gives 0.02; 14.2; 13.2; 13.5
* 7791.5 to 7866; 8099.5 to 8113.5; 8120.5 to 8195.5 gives -0.02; 14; 13.2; 13.3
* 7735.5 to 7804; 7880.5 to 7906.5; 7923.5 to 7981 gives -0.04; 14.3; 13.6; 13.8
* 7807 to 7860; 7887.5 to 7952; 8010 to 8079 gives -0.01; 14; 13.3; 13.7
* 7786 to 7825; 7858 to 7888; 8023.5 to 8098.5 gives -0.03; 13.9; 13.3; 13.8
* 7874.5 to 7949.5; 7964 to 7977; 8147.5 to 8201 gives 0.00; 14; 13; 13.7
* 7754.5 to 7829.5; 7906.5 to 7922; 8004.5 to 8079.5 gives -0.02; 14.1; 13.3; 13.7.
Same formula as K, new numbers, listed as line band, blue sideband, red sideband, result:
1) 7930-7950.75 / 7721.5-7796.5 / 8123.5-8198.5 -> 0.68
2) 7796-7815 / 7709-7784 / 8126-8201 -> 0.76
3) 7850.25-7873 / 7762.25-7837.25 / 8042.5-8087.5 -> -0.28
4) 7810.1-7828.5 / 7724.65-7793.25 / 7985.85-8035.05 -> 0.15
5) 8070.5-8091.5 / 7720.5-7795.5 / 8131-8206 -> -0.42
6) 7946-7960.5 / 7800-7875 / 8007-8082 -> 0.28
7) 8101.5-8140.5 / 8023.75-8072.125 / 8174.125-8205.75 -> -0.81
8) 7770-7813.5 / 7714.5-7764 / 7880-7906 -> 1.36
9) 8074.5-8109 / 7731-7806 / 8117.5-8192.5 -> -0.48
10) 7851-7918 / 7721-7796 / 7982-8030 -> -0.93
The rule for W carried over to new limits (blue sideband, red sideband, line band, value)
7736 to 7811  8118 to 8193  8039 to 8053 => 0.2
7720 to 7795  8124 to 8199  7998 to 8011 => 0.2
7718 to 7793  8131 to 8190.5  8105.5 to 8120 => 0.2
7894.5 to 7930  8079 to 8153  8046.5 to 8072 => 0.6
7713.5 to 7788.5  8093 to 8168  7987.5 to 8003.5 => 0.0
